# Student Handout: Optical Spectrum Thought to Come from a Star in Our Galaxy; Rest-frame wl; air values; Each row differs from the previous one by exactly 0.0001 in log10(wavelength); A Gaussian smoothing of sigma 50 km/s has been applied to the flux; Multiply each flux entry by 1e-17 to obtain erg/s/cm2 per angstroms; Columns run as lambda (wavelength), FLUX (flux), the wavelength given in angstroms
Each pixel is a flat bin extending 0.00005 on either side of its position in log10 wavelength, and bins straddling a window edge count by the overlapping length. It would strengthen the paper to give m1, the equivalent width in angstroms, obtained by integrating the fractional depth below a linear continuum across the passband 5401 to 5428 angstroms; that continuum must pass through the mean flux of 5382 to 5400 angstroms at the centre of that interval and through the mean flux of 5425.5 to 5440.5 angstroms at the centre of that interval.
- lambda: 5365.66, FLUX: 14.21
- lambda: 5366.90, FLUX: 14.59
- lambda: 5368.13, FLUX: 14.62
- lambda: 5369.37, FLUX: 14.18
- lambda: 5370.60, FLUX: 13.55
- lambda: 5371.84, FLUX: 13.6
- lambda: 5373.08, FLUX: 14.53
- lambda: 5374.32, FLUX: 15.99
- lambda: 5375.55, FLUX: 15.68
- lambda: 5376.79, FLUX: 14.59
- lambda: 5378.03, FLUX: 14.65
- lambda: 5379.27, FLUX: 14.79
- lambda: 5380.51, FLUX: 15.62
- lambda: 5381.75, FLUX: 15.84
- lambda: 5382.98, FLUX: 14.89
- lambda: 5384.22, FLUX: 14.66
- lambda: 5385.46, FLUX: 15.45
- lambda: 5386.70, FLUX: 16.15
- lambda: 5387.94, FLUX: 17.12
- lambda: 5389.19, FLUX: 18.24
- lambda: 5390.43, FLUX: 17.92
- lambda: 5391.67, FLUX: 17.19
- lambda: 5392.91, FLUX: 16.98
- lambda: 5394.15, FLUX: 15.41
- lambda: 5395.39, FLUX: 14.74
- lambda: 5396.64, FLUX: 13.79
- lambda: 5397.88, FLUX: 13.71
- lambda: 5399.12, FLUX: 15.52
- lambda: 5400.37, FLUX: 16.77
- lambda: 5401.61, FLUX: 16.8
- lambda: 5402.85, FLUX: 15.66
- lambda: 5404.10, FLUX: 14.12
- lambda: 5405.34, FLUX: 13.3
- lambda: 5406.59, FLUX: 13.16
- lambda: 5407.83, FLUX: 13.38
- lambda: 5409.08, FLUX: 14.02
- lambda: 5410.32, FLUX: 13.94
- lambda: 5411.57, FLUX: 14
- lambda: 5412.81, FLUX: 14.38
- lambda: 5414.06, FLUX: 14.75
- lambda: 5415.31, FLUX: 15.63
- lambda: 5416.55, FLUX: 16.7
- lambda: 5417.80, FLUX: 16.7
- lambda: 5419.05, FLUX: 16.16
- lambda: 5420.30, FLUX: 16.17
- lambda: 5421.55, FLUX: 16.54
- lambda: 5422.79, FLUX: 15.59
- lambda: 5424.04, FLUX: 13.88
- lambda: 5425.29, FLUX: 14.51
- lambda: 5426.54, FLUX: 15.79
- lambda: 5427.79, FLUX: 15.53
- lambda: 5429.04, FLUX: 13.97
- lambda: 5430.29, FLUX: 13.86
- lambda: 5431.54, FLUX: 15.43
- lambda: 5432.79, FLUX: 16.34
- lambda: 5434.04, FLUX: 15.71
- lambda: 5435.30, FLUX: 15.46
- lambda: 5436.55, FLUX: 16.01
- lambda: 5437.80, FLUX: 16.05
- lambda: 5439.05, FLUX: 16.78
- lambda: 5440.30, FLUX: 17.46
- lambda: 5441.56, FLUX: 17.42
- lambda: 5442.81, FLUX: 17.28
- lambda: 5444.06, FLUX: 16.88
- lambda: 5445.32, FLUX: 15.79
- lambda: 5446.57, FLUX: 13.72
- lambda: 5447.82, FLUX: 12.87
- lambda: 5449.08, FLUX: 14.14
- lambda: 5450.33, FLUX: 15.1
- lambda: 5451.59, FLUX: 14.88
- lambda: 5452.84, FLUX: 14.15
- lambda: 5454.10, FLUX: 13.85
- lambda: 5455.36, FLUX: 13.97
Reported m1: 1.2 angstroms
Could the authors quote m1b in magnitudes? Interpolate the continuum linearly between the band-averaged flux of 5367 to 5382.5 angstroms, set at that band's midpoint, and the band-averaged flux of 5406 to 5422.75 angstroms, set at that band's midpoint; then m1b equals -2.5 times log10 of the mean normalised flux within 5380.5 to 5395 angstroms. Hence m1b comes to -0.098 mag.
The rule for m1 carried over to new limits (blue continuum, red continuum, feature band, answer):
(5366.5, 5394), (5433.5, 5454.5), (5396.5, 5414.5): 1.17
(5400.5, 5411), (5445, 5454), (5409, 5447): -3.27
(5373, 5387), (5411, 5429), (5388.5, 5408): -0.19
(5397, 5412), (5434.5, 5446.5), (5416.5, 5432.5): 0.15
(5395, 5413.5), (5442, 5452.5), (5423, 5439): -0.43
